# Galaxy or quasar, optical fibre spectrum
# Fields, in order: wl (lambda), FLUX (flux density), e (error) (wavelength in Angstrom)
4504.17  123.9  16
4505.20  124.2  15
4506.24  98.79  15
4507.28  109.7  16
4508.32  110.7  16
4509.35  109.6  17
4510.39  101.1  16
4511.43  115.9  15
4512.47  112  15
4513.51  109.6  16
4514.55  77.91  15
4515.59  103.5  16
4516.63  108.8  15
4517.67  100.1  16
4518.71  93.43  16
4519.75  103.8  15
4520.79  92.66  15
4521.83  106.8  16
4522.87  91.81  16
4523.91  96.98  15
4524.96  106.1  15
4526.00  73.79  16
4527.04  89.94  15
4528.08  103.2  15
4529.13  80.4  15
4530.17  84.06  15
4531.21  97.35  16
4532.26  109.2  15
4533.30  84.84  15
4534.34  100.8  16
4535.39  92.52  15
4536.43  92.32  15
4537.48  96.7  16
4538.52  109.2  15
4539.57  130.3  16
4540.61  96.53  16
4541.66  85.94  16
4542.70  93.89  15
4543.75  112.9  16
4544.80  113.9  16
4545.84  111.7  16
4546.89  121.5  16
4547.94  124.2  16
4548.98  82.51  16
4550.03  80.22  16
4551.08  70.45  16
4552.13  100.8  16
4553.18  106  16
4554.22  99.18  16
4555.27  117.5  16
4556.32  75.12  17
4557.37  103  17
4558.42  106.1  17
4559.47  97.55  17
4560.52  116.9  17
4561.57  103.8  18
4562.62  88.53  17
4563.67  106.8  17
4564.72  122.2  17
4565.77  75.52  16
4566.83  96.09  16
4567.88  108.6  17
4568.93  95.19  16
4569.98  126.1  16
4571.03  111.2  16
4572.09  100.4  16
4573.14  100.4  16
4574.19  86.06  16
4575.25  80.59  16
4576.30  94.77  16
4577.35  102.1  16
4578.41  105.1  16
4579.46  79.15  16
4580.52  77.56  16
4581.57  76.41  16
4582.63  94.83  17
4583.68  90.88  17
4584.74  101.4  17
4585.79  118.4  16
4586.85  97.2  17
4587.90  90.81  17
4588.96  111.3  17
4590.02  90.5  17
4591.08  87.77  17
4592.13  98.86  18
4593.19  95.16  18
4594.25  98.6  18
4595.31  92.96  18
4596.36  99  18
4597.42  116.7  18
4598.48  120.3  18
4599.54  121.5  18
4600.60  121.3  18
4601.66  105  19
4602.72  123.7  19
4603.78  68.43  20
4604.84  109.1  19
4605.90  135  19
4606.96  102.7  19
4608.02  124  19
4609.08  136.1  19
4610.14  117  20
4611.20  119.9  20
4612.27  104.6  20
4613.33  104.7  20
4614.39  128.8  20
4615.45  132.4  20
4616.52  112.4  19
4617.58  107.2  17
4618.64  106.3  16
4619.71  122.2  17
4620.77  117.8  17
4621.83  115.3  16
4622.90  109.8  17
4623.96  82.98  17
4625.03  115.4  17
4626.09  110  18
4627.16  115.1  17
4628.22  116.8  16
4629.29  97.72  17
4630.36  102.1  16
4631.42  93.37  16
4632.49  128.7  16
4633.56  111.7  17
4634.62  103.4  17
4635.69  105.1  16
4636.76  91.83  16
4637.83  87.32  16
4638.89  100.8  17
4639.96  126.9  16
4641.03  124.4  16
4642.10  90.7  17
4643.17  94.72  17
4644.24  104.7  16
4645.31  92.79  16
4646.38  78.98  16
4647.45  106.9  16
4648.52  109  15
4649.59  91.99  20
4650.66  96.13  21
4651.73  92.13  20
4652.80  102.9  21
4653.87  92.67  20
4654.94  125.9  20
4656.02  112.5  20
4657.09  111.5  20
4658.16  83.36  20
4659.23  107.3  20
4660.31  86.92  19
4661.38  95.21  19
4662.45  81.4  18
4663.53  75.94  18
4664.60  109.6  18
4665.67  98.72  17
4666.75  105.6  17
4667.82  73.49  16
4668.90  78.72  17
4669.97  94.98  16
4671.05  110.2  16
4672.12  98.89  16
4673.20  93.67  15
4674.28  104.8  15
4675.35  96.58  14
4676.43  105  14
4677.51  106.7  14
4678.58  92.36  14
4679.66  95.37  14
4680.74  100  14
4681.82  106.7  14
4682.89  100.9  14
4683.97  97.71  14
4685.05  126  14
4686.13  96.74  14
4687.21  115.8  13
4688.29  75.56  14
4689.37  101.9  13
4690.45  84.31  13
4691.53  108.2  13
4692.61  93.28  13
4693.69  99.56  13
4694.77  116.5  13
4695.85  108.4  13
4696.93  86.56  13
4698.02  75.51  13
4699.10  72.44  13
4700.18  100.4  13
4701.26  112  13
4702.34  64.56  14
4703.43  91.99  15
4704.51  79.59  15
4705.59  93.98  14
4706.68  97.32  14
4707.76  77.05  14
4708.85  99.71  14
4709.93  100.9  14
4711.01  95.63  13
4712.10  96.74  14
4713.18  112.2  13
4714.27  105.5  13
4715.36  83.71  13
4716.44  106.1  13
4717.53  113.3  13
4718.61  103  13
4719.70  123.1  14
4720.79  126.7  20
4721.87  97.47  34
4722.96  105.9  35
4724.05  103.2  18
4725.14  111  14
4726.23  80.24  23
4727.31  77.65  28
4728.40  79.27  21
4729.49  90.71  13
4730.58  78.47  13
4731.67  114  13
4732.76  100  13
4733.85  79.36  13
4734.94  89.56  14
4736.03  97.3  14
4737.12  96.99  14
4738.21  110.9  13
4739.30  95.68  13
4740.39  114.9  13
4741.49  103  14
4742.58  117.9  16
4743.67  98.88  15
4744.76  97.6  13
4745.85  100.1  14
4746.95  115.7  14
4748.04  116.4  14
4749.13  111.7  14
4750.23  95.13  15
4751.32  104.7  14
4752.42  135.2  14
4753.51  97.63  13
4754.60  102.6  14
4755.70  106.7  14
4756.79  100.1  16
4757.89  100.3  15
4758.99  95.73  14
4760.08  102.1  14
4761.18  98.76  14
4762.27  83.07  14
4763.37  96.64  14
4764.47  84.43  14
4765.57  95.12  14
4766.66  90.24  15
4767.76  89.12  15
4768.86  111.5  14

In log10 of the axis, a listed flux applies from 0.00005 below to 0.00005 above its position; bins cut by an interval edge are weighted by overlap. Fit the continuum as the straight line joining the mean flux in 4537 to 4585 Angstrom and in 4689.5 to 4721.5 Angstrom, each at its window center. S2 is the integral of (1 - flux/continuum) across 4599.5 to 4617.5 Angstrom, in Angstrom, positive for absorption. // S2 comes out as -3.0 Angstrom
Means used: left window 99.5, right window 97.6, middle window 115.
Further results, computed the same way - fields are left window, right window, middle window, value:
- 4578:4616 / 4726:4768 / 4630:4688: 1.4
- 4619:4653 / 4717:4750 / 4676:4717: 2.3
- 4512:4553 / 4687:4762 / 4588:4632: -4.7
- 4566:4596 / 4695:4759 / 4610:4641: -4.0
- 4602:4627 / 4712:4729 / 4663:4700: 3.0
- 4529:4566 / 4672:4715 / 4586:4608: -1.3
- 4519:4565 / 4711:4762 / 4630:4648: -0.4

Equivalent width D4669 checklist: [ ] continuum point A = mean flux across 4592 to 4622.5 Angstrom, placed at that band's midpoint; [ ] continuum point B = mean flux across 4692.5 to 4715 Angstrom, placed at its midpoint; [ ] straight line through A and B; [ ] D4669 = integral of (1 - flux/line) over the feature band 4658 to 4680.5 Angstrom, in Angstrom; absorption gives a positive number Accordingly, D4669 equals 1.2 Angstrom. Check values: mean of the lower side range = 112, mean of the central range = 95.3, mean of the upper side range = 94.2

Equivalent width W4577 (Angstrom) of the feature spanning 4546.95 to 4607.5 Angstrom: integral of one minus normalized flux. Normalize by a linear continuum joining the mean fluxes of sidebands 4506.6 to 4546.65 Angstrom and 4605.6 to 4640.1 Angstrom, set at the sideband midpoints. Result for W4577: 3.3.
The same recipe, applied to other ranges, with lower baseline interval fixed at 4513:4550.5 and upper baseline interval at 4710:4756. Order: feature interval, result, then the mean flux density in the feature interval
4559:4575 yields -0.41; 102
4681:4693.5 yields 0.10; 101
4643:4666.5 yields 0.69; 97.9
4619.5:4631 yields -0.99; 109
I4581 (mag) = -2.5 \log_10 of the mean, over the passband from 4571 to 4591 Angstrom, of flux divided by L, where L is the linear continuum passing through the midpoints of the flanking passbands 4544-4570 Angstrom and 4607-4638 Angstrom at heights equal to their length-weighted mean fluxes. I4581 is 0.11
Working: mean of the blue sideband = 102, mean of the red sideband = 111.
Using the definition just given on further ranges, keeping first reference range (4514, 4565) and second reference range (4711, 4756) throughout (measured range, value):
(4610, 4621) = -0.154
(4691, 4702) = 0.054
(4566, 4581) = 0.030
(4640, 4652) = 0.013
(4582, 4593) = 0.022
